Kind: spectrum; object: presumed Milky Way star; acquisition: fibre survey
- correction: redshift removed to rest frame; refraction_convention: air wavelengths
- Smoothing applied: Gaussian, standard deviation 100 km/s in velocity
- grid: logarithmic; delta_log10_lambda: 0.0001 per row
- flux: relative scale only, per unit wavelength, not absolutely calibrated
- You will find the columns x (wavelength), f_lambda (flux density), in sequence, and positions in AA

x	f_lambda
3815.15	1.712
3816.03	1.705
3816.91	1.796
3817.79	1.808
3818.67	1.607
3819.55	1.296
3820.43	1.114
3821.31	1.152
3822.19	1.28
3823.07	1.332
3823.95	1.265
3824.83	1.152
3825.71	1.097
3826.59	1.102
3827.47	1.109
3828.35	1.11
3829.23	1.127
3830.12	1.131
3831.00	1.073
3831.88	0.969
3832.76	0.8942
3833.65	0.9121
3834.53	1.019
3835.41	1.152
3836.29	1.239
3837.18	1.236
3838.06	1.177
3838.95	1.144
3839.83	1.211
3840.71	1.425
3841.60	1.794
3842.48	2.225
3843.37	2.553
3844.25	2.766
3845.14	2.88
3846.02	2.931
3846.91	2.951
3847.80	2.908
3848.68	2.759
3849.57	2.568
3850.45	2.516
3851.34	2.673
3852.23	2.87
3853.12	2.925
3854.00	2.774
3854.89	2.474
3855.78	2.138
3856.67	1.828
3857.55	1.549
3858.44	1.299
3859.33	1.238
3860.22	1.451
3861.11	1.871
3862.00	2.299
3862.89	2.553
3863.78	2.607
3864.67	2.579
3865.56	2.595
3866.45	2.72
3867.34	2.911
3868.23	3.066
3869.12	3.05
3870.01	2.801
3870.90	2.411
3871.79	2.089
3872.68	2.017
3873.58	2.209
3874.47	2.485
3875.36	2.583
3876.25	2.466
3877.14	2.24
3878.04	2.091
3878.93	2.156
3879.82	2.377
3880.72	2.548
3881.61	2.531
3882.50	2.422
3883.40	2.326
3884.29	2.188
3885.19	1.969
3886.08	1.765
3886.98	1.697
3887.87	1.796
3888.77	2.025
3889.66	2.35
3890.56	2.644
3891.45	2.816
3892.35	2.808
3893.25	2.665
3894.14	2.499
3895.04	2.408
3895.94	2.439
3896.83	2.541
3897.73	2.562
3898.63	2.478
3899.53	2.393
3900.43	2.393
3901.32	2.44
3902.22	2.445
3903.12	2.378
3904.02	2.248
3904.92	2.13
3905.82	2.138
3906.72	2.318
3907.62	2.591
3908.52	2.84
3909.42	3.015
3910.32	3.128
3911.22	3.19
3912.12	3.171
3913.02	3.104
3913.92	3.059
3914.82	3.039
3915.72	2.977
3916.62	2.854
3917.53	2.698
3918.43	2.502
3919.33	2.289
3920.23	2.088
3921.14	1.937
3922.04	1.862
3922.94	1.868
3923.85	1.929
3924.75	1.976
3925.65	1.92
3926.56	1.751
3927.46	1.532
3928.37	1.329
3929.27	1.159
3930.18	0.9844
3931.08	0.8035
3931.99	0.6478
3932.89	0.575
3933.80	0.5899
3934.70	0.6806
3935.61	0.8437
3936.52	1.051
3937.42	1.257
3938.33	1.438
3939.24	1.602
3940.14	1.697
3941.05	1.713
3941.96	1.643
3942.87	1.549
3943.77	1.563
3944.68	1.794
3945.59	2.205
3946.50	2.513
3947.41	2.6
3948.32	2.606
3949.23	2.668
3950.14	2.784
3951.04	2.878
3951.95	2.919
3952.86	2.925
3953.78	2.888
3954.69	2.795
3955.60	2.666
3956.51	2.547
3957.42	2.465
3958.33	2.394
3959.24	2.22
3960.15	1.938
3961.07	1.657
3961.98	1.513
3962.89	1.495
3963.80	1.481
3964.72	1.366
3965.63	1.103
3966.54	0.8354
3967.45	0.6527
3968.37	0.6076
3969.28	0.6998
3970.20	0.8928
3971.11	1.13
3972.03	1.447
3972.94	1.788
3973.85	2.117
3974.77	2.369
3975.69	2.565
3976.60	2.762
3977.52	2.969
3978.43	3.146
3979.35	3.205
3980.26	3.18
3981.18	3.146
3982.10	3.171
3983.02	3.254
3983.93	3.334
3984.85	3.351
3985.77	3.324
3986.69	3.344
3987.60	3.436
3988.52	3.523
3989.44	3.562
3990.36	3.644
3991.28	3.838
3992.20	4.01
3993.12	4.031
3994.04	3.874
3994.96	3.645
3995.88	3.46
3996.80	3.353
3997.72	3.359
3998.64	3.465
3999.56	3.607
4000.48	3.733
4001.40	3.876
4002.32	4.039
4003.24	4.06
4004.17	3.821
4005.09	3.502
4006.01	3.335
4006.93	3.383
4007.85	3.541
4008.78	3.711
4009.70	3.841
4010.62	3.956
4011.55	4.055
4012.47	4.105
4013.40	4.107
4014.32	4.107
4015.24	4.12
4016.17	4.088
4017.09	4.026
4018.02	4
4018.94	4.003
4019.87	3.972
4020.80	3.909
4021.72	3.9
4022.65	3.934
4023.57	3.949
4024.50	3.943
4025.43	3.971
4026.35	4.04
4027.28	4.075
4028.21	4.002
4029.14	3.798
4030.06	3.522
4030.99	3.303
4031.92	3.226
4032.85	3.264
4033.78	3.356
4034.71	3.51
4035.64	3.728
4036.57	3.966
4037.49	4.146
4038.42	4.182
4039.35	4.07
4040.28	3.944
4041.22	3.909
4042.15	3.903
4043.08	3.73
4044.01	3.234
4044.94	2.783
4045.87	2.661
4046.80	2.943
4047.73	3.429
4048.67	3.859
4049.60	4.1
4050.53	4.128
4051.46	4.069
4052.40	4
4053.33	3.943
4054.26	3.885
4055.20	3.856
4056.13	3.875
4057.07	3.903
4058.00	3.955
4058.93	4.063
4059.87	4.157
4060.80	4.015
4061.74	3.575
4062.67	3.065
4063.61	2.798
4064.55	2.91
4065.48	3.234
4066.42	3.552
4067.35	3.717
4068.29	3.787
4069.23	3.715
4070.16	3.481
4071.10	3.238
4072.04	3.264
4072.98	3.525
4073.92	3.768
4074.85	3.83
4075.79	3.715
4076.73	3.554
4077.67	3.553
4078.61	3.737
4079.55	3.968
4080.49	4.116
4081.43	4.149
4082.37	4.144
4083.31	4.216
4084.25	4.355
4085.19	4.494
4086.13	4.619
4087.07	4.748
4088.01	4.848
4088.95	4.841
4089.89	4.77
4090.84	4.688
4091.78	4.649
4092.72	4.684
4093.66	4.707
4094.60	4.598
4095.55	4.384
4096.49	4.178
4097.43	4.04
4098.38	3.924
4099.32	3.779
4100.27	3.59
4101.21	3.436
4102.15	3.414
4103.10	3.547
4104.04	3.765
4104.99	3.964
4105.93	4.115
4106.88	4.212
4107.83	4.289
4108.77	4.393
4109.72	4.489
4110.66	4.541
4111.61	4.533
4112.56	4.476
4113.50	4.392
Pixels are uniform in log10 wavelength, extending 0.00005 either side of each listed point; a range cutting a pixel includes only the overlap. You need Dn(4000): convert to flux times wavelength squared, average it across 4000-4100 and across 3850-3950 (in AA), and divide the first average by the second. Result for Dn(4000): 1.9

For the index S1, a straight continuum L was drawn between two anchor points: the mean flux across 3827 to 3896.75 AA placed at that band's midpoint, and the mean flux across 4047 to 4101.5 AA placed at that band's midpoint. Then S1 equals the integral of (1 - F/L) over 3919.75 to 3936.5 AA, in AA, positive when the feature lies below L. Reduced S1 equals 8.3 AA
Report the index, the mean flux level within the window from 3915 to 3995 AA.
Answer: 2.19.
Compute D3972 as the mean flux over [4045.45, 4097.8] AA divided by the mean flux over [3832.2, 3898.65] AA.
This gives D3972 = 1.77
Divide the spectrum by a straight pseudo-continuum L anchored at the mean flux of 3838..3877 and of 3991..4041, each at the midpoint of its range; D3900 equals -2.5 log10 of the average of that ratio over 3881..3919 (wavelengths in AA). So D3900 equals 0.09 mag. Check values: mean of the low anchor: 2.34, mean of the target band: 2.52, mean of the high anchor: 3.81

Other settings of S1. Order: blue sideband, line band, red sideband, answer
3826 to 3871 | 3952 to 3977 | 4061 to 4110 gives 9.40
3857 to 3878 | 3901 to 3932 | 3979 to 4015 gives 5.83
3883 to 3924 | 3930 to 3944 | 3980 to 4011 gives 8.36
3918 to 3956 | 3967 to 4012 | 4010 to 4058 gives -2.38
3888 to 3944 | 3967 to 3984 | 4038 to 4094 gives 3.68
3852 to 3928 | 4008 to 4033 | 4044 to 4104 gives -3.28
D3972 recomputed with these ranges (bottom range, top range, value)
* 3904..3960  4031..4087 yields 1.77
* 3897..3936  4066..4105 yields 1.90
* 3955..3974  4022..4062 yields 2.39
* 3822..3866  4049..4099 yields 2.17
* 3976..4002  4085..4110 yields 1.24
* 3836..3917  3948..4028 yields 1.29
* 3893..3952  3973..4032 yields 1.71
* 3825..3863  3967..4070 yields 1.90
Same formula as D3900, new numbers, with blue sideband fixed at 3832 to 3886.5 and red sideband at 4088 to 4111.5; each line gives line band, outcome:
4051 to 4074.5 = 0.07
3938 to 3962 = 0.30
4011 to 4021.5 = -0.15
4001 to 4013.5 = -0.11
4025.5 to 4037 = 0.00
